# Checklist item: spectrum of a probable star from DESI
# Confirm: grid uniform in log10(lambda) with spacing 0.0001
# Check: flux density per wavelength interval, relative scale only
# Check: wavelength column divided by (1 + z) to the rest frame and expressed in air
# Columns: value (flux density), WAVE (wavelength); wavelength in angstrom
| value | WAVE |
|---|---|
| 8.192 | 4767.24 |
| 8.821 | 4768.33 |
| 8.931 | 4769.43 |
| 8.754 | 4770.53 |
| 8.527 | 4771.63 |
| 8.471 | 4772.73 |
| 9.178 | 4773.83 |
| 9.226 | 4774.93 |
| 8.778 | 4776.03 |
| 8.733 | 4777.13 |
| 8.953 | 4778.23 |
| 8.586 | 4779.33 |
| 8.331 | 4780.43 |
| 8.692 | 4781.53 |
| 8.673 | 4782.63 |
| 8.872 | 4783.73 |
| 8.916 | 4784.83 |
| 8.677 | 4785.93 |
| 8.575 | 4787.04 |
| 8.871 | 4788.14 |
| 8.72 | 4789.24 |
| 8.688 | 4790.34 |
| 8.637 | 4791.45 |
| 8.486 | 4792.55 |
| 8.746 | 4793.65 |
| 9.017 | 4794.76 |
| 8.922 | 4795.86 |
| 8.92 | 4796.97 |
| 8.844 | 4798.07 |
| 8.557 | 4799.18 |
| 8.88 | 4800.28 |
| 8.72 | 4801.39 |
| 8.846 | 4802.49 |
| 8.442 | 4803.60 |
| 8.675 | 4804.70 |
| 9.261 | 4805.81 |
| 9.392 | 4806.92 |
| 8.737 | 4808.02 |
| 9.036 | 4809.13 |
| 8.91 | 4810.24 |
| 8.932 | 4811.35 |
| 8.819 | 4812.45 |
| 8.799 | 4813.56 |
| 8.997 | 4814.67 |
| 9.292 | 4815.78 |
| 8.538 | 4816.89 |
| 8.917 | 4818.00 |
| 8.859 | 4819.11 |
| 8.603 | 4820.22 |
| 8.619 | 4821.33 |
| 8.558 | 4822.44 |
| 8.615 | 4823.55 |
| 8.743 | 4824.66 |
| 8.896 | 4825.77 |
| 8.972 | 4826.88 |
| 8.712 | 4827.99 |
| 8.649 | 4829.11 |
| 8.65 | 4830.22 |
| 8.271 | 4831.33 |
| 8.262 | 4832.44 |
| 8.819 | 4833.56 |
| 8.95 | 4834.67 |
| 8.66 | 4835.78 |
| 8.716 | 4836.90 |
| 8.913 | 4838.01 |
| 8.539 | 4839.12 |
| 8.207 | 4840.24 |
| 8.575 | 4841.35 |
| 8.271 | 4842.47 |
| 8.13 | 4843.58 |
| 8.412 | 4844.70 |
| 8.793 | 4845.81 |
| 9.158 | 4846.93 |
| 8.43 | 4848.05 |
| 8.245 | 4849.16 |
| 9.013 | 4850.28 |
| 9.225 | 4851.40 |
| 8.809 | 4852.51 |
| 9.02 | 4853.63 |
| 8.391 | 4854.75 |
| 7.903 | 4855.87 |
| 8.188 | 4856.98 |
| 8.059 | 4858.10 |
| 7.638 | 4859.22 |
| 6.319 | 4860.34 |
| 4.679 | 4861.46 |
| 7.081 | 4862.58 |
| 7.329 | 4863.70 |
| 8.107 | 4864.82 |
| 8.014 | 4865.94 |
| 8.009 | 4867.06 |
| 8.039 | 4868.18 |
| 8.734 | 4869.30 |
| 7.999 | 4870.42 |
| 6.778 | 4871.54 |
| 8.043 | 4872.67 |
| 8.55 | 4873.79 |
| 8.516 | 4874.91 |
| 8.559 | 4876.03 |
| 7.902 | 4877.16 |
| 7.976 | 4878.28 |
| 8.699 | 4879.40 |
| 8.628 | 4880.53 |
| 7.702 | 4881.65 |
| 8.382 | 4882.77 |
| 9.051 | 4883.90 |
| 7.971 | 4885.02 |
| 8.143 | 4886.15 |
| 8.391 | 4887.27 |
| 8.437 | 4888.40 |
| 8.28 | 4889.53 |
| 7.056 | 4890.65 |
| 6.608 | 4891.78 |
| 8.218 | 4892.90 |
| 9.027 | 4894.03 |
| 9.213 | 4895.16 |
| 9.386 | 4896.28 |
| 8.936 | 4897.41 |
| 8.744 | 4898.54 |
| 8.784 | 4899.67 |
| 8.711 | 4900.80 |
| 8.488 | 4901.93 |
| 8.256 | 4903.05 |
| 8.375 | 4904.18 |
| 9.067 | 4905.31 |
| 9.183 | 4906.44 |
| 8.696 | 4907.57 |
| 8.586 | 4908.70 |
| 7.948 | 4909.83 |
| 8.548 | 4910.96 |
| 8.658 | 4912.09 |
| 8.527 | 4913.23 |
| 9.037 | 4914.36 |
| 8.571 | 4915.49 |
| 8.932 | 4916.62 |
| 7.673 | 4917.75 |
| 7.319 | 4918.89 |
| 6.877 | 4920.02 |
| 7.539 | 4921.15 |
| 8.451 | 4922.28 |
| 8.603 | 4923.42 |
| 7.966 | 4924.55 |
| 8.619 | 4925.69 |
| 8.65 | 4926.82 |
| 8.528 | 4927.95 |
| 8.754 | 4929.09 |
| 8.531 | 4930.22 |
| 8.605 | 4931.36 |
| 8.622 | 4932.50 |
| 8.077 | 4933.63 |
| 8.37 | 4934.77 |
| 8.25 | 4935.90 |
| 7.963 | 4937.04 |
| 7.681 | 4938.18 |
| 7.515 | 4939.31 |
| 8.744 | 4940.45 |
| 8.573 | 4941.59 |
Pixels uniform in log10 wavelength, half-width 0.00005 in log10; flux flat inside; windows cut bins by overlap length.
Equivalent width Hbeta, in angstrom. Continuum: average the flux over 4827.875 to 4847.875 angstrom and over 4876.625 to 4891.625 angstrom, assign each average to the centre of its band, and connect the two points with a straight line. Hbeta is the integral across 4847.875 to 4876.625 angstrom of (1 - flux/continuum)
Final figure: 1.3 angstrom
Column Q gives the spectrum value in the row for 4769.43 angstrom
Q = 8.931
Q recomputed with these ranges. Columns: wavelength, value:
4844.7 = 8.412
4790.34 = 8.688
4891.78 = 6.608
